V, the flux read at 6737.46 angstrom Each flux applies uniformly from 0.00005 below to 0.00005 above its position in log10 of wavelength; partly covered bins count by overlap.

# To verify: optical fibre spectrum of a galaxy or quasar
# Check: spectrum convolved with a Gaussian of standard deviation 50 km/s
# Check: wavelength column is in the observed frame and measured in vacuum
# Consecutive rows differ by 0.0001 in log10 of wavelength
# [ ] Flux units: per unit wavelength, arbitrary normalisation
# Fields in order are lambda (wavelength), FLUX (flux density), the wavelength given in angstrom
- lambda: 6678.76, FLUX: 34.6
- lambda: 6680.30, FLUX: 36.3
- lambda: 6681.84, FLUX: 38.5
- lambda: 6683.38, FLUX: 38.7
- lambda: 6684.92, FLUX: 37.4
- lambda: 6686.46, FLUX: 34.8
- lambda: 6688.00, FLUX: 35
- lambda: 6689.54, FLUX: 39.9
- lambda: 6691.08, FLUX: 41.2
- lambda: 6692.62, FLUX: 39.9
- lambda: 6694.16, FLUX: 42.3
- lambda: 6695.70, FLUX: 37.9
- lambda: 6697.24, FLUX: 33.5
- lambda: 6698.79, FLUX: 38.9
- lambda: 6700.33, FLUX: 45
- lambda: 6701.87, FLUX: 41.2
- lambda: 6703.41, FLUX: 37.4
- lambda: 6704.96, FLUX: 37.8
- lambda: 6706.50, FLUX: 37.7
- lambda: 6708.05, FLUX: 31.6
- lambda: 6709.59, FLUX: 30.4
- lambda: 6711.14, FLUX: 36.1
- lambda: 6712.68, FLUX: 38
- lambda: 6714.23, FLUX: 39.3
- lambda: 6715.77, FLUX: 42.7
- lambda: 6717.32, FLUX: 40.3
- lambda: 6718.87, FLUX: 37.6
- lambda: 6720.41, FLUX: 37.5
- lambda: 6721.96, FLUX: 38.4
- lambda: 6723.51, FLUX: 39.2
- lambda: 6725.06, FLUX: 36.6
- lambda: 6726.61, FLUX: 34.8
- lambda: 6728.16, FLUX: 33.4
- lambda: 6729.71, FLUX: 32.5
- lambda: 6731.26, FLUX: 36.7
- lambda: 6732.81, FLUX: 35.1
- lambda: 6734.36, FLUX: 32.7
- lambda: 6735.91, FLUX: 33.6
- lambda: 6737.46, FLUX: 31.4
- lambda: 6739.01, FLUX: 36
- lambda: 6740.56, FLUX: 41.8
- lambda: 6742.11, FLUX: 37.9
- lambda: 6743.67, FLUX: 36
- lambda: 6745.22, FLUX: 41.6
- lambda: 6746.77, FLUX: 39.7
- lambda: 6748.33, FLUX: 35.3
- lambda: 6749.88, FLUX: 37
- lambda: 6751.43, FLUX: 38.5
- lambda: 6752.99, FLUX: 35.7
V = 31.4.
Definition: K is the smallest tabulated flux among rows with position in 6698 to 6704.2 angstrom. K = 37.4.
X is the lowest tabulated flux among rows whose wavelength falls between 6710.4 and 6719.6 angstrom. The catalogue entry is 36.1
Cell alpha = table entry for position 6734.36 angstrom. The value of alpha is 32.7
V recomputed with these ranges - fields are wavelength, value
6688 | 35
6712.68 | 38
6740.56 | 41.8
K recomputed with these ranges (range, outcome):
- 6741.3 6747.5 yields 36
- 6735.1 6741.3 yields 31.4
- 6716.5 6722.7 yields 37.5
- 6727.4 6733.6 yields 32.5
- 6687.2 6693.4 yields 35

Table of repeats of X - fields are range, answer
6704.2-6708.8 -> 31.6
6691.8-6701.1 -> 33.5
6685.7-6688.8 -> 34.8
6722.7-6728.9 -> 33.4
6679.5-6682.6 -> 36.3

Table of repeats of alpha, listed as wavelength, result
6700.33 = 45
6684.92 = 37.4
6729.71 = 32.5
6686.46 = 34.8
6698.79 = 38.9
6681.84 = 38.5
